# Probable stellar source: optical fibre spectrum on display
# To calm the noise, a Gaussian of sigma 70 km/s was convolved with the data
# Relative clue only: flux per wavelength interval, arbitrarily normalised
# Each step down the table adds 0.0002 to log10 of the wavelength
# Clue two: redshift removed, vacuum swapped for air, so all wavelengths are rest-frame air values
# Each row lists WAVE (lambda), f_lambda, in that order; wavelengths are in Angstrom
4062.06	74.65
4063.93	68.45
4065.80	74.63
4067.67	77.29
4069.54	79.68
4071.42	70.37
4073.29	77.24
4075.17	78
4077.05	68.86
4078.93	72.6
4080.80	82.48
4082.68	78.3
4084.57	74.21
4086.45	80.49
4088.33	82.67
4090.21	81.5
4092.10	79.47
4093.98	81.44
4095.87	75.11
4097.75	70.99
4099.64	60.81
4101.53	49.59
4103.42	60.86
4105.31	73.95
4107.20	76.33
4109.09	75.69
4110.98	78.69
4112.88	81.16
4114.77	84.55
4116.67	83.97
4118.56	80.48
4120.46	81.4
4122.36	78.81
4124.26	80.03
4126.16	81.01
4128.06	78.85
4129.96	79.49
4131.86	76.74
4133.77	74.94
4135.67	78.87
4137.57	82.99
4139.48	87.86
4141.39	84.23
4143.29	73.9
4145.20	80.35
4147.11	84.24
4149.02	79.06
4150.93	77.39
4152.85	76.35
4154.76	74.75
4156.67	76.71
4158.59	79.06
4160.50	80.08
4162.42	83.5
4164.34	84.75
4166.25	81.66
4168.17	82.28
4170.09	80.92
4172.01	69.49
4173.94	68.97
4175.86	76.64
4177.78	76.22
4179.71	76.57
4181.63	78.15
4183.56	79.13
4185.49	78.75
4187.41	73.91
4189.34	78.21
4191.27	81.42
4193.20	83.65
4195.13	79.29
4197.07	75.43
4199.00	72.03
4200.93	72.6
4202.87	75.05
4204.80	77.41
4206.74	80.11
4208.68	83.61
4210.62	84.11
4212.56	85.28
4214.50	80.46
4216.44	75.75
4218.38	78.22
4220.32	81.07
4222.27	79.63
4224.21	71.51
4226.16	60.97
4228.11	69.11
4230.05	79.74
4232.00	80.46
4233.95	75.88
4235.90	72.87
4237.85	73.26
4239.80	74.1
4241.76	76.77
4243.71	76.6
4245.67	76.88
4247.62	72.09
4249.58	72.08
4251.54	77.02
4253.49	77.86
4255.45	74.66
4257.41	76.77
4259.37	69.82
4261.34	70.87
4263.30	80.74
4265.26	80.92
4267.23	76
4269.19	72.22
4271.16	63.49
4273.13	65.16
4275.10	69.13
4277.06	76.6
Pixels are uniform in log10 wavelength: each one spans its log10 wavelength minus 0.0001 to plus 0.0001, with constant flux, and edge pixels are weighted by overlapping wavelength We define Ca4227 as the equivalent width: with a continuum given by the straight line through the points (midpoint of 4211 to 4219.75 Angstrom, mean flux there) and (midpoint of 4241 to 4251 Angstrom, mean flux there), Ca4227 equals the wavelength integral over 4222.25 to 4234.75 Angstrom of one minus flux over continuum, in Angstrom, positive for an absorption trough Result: 0.7 Angstrom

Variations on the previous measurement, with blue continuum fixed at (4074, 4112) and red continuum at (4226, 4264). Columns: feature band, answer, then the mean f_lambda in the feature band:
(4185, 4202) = -0.6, 77.2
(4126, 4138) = -0.7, 78.7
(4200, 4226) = -1.3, 78.3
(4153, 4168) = -1.1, 80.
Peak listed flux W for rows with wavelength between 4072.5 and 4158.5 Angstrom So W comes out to 87.86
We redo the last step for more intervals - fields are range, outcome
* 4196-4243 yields 85.28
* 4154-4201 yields 84.75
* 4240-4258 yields 77.86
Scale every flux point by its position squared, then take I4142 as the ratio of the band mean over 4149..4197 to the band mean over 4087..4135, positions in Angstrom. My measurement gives 1.05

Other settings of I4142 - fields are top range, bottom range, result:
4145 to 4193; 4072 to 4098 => 1.05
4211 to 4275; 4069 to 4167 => 1.02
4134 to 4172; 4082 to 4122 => 1.08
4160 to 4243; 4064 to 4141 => 1.06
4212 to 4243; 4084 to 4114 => 1.09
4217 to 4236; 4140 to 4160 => 0.99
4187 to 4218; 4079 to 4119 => 1.09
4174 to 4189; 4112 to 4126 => 0.97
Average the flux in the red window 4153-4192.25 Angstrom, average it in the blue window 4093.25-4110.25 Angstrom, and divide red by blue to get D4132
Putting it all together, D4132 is 1.12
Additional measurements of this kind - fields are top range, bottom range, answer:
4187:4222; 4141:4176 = 1.00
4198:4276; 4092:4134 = 0.99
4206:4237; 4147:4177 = 0.99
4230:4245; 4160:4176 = 0.96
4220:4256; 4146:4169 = 0.93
